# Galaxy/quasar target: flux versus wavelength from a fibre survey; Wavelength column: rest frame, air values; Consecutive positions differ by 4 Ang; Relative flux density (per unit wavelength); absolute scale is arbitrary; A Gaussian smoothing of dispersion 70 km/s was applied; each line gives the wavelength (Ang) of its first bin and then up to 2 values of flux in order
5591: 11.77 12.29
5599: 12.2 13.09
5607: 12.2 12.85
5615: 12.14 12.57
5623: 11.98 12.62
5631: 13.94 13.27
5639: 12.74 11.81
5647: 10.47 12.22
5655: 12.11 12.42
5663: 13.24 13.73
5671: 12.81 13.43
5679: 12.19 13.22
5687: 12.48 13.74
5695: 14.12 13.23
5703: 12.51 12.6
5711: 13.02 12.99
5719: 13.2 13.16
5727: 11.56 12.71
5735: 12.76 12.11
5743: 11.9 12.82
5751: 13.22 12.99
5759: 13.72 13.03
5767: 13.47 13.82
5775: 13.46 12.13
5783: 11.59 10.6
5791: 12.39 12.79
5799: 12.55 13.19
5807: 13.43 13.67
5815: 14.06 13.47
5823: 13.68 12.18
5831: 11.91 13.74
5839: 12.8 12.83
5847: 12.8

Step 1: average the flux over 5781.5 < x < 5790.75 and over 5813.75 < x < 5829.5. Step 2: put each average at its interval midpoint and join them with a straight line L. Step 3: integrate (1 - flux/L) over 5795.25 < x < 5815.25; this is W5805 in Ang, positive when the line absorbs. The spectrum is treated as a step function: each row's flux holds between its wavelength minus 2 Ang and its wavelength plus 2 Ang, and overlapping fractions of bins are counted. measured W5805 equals -1.5 Ang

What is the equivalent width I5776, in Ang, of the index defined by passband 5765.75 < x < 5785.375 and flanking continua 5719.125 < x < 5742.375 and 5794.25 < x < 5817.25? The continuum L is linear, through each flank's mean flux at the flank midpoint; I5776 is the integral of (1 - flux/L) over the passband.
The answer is 0.2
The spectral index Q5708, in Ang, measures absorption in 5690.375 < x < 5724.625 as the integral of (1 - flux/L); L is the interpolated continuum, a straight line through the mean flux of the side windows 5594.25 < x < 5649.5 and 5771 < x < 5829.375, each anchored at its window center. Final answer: -1.4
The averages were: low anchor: 12.4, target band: 13.2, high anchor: 12.8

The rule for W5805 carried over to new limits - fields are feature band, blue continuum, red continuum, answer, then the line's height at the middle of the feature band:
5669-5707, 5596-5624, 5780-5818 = -1.5 Ang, 12.6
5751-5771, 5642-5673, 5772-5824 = -1.0 Ang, 12.7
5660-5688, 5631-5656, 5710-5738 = -1.3 Ang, 12.4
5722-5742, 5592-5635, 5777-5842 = 0.5 Ang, 12.7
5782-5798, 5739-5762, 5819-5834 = 1.1 Ang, 12.8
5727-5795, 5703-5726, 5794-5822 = 2.4 Ang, 13.1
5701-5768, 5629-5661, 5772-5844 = -1.0 Ang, 12.6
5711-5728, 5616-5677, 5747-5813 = -0.1 Ang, 12.8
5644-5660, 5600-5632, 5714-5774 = 1.2 Ang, 12.7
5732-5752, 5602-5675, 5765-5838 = 0.4 Ang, 12.8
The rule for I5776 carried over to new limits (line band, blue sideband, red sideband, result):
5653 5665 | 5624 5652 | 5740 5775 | -0.04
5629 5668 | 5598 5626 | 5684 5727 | 0.34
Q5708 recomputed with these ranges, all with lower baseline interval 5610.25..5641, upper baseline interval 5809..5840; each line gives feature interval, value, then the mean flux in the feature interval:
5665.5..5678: -0.3 Ang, 13.2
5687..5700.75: -0.7 Ang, 13.5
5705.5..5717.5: 0.1 Ang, 12.9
